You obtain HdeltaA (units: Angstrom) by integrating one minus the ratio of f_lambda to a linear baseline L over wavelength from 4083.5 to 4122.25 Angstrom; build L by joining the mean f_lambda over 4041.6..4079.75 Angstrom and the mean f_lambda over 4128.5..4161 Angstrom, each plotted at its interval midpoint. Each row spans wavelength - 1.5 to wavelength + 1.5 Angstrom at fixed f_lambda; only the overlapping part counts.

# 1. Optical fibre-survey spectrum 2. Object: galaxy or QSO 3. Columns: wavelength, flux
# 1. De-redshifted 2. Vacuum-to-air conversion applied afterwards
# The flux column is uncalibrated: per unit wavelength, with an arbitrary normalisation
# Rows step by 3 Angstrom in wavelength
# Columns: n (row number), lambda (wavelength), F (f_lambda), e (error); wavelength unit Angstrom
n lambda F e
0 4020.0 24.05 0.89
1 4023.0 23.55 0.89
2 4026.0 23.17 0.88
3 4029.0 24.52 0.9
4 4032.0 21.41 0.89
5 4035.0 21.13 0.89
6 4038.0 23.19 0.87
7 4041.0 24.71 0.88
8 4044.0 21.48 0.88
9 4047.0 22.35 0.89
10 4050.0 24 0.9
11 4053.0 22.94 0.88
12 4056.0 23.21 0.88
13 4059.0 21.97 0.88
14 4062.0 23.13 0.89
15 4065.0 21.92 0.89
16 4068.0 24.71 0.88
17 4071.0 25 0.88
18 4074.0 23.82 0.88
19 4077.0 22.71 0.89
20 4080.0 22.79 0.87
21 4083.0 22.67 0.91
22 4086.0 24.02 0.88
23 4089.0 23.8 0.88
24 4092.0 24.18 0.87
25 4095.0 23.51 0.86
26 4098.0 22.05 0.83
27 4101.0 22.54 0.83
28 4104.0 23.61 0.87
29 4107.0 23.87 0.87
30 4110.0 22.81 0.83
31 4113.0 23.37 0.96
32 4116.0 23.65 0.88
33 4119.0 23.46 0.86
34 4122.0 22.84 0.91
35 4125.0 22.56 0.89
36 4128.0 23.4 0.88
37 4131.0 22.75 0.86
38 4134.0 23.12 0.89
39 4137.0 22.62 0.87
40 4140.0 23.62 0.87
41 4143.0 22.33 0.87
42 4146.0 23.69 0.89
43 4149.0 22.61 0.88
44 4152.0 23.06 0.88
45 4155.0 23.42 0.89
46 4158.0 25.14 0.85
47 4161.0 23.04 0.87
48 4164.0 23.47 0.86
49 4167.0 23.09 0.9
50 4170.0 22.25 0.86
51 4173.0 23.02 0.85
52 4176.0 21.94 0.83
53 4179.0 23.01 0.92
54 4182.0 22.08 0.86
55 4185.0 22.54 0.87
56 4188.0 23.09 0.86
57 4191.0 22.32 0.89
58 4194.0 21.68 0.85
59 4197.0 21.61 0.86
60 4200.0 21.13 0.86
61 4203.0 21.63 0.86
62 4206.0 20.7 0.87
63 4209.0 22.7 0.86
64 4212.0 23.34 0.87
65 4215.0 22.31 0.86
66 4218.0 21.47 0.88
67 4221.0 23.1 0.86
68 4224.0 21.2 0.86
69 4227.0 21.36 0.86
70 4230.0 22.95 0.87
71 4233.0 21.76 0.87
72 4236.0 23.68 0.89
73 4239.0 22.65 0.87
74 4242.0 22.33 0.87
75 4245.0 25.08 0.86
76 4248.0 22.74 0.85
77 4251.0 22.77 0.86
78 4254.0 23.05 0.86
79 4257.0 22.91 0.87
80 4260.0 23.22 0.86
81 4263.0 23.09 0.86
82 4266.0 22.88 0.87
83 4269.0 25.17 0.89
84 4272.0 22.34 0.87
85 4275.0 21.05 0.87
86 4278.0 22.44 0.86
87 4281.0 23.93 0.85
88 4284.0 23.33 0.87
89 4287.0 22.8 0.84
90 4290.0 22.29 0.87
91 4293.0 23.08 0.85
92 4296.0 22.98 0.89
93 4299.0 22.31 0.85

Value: -0.30 Angstrom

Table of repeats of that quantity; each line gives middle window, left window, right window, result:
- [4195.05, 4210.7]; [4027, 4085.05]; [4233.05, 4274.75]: 1.0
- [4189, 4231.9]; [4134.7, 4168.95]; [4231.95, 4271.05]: 2.3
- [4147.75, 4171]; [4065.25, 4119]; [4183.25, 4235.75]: -0.6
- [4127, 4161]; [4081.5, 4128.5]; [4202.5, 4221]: -0.6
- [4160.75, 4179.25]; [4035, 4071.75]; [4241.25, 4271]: 0.3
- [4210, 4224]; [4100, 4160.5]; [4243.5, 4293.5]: 0.4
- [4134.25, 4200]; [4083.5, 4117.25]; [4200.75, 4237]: -0.4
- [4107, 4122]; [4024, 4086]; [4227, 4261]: -0.2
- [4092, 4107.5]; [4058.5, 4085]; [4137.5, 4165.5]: 0.1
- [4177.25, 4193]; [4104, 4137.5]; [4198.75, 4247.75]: 0.1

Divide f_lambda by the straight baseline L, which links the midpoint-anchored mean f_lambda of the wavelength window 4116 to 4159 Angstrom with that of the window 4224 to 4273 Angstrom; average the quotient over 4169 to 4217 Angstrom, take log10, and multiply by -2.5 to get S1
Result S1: 0.04 mag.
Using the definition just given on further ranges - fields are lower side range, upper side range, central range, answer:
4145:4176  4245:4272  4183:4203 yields 0.06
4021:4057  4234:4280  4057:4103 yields -0.01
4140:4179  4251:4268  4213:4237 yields 0.04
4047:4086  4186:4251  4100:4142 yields -0.01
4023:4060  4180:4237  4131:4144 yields -0.02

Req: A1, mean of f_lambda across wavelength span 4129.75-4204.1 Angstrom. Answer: 22.7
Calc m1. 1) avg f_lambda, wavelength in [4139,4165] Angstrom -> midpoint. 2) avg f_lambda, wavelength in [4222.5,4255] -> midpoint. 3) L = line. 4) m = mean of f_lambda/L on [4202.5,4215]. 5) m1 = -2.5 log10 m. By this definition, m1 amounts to 0.04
